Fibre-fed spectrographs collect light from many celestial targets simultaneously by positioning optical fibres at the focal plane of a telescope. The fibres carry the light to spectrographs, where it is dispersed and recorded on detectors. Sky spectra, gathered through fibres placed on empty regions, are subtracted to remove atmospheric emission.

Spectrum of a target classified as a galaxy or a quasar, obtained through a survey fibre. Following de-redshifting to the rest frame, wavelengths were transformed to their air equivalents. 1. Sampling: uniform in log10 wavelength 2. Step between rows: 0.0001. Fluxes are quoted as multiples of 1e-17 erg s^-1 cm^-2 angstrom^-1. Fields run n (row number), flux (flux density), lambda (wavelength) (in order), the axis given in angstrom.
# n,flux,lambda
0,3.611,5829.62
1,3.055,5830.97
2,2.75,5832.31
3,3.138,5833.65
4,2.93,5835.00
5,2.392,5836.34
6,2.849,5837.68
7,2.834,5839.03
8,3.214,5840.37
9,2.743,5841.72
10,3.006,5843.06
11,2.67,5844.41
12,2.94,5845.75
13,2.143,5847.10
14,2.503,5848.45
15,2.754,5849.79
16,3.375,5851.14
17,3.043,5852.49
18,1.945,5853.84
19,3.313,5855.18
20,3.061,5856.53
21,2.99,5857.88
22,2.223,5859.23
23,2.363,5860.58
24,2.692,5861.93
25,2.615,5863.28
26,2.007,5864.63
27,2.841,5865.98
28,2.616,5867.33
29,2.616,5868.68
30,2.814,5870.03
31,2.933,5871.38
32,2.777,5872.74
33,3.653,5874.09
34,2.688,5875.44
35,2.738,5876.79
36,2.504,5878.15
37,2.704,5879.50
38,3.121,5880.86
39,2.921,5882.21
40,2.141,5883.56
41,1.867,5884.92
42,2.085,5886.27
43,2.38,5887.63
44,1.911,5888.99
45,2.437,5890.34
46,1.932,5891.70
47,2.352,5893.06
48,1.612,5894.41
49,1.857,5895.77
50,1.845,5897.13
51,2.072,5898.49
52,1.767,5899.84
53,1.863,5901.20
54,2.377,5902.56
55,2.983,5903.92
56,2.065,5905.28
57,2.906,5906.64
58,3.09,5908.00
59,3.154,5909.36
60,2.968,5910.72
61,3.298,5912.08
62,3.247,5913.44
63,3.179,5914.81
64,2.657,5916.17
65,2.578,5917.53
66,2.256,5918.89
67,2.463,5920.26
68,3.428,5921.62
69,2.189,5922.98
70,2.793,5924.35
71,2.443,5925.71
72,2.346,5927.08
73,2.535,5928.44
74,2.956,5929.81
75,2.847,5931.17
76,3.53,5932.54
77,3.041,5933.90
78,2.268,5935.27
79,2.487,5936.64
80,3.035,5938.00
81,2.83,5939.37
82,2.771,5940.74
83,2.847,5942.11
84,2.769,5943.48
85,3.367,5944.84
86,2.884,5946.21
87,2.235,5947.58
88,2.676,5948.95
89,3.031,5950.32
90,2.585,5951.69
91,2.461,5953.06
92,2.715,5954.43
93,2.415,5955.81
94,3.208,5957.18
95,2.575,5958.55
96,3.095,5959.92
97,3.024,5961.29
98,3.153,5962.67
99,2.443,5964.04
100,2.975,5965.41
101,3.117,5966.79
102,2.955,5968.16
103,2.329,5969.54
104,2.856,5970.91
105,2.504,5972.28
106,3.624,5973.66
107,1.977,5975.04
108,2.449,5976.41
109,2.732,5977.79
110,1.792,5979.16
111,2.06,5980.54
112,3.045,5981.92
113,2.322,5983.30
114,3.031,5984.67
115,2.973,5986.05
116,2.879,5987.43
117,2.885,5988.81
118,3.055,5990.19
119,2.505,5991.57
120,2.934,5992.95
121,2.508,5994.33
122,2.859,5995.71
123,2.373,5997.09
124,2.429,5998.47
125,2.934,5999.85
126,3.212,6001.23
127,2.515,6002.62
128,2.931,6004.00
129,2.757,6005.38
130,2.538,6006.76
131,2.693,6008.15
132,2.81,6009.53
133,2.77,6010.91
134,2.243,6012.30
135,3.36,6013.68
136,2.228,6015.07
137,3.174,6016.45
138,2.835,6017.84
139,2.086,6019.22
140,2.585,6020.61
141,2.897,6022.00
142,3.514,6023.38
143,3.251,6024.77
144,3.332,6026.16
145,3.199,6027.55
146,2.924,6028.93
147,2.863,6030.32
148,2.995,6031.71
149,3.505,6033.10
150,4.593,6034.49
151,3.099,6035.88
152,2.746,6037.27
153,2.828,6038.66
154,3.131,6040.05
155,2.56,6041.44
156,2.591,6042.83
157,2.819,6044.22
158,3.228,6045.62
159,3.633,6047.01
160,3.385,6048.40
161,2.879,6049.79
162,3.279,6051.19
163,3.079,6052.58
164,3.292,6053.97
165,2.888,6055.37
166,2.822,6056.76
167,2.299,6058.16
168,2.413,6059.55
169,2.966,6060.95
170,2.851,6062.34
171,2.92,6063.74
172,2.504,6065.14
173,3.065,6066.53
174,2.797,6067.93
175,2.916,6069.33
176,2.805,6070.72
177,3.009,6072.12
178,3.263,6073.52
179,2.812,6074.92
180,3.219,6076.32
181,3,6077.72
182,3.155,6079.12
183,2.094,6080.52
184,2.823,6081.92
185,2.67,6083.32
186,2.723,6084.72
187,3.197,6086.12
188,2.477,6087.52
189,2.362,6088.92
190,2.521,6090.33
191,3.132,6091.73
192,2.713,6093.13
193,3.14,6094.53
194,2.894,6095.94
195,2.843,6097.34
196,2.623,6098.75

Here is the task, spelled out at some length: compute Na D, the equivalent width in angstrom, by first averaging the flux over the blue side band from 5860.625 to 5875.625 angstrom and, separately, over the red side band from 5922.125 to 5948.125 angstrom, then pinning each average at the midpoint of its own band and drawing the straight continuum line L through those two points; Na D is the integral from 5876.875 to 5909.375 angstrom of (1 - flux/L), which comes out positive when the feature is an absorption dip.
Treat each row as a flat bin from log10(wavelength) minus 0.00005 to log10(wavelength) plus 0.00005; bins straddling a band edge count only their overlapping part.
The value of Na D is 5.0 angstrom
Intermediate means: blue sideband 2.74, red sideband 2.75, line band 2.32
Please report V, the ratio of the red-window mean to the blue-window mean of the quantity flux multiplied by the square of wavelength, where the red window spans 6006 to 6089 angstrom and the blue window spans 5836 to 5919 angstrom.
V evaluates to 1.19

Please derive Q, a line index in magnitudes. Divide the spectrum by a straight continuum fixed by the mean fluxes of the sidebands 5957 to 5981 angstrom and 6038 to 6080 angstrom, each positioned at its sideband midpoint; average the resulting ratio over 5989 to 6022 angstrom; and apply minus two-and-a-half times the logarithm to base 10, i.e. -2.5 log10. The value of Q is 0.03 mag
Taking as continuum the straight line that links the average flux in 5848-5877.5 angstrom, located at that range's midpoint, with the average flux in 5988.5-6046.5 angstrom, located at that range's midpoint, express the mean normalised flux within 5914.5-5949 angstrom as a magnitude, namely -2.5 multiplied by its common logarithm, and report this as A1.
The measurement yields 0.03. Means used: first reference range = 2.75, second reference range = 2.89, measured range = 2.74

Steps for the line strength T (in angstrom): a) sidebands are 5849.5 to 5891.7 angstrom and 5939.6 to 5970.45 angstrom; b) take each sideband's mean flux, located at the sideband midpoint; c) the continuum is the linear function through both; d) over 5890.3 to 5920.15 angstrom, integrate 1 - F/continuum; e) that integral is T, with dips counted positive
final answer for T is 2.5 angstrom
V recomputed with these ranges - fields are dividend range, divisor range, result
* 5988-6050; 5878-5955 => 1.16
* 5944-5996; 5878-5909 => 1.22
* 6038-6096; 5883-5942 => 1.20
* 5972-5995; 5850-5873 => 1.02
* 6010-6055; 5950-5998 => 1.13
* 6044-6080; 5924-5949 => 1.12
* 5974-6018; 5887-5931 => 1.11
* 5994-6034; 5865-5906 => 1.23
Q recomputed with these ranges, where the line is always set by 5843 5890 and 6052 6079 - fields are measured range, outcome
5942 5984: 0.021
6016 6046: -0.066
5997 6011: 0.032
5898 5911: 0.074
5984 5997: -0.008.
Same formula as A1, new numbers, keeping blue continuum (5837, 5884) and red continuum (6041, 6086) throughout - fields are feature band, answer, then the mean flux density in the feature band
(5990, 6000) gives 0.072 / 2.67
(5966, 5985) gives 0.087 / 2.62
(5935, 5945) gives 0.009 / 2.79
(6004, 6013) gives 0.080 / 2.66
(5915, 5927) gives 0.076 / 2.61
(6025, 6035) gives -0.153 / 3.32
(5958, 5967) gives -0.028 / 2.91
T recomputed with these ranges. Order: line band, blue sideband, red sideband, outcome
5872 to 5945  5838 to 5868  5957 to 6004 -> 3.4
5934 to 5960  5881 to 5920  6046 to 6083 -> -1.8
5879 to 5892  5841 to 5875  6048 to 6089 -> 1.9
